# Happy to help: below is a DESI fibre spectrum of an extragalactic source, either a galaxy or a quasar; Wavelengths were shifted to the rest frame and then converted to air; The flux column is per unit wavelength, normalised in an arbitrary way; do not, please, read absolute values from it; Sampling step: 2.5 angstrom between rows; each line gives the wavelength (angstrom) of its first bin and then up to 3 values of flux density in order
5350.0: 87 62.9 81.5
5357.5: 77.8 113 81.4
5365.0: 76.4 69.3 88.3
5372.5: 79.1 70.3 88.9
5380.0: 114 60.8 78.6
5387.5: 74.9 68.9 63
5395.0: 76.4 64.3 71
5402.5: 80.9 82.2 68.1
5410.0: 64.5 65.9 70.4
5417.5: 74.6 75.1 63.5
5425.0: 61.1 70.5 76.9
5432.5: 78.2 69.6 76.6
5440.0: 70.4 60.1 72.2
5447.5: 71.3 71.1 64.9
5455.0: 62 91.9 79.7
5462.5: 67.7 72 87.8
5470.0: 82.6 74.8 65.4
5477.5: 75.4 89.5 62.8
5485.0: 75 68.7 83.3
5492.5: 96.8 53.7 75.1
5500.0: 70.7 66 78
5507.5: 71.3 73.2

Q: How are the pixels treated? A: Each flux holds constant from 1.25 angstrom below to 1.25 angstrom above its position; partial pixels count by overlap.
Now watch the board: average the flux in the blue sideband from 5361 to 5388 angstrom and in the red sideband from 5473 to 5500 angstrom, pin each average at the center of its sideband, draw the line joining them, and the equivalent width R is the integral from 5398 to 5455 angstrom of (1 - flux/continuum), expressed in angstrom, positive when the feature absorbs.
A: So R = 5.2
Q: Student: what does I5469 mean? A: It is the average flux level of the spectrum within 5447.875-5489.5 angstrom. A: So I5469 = 74.5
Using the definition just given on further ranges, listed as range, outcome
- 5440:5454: 68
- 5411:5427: 68.5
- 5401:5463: 71.6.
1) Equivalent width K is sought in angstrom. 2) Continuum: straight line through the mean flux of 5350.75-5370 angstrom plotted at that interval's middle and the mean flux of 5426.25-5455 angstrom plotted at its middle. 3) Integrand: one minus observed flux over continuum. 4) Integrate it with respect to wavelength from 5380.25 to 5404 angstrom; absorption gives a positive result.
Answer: 1.2 angstrom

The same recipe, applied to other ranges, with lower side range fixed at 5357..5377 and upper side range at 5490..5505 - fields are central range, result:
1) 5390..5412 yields 2.51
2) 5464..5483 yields -0.37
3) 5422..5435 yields 1.32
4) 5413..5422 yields 0.81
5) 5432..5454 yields 2.07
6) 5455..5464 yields -0.09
